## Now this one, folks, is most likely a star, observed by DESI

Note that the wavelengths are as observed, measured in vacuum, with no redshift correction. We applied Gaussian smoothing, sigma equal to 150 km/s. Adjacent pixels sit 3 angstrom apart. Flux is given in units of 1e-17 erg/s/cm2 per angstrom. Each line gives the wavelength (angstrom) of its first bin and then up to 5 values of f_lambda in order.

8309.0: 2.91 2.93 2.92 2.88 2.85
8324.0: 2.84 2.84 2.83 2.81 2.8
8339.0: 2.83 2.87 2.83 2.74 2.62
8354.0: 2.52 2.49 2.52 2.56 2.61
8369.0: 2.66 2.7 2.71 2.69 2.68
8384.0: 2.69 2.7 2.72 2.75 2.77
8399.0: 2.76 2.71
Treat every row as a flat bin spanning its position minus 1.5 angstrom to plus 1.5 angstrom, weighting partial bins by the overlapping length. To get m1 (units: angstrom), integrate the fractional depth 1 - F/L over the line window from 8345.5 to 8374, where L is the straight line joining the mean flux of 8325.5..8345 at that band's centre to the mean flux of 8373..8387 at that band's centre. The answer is 1.5 angstrom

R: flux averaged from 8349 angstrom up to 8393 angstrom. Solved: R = 2.64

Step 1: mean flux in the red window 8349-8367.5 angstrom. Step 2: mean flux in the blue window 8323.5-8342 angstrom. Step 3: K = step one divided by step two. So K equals 0.90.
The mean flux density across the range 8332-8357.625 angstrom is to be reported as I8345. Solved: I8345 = 2.73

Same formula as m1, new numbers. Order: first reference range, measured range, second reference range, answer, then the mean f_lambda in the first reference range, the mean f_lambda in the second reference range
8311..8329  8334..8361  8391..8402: 1.28 angstrom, 2.87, 2.75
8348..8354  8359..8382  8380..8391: 0.20 angstrom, 2.62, 2.7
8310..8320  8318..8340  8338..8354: 0.04 angstrom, 2.91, 2.75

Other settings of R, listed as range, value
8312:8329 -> 2.87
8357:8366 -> 2.54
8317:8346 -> 2.84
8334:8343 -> 2.83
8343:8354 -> 2.71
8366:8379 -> 2.68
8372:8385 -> 2.69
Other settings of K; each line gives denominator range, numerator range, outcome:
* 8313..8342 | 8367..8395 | 0.95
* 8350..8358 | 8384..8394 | 1.07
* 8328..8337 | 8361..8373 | 0.93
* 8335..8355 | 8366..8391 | 0.98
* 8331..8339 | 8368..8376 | 0.96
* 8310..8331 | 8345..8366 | 0.90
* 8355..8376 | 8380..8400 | 1.05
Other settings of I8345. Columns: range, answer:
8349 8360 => 2.55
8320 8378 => 2.72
